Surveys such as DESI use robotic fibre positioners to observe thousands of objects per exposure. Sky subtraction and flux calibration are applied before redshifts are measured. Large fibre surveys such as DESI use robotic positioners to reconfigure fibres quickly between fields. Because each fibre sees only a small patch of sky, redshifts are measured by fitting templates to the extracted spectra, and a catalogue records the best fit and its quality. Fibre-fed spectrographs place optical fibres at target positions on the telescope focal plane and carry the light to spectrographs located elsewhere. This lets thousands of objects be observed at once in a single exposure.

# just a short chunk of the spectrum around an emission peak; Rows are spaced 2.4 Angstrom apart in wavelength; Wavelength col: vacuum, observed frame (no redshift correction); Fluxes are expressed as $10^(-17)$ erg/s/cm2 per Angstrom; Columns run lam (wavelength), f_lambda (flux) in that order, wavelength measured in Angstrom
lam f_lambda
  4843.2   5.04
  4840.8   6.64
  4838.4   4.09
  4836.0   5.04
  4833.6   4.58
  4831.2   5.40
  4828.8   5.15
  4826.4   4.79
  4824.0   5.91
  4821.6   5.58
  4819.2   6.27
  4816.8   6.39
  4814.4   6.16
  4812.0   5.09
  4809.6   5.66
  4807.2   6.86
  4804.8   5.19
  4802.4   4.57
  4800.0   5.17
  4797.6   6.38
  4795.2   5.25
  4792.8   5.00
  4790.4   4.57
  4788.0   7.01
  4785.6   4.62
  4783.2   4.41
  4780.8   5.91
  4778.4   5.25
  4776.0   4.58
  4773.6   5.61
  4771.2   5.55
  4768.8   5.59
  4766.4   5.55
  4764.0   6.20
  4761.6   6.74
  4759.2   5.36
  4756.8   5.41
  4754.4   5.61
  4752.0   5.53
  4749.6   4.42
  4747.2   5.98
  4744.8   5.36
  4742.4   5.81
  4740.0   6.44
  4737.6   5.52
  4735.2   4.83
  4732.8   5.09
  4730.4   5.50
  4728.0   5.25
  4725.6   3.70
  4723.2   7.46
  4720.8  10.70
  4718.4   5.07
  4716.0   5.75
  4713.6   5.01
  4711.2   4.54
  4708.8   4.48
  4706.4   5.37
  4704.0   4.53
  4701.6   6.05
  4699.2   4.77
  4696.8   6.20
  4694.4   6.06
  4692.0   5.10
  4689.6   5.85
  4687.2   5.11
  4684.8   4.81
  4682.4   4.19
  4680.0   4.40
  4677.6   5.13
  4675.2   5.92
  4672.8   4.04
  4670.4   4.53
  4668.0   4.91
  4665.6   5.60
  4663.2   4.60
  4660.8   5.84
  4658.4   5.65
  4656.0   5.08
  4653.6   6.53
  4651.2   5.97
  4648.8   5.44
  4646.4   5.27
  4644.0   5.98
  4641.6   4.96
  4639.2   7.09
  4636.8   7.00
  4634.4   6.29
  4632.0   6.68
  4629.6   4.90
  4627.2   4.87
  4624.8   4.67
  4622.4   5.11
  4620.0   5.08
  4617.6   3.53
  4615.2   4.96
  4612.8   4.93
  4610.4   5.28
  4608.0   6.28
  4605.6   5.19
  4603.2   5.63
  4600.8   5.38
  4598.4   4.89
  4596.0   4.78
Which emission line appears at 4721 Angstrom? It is H-gamma 4340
